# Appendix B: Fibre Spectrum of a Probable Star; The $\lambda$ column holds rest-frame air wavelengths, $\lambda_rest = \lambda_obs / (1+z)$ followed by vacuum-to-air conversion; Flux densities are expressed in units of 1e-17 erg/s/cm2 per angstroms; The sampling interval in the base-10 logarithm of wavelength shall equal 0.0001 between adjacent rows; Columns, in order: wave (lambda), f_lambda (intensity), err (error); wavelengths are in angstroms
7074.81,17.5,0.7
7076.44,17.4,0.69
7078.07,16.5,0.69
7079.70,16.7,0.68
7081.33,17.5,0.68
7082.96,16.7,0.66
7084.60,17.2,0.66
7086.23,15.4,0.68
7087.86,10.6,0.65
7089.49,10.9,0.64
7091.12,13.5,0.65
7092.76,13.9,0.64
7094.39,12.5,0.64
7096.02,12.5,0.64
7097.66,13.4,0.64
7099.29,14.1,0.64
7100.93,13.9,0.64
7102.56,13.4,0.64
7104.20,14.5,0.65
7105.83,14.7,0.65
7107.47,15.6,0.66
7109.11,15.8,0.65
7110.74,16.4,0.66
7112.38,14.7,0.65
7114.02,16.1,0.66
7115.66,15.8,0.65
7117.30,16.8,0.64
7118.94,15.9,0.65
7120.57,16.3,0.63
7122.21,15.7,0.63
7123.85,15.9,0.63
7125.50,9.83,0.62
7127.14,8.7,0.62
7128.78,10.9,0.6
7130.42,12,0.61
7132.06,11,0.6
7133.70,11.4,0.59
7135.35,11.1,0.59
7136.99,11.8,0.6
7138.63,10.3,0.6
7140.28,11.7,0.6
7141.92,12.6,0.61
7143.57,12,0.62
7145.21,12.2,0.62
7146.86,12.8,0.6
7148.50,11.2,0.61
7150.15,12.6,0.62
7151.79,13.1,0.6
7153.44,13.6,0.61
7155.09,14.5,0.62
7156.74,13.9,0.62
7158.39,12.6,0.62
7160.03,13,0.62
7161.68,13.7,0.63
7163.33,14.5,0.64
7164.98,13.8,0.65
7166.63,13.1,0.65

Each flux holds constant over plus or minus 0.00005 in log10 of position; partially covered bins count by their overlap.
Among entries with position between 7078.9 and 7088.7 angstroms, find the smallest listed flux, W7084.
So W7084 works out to 10.6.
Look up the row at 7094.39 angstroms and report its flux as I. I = 12.5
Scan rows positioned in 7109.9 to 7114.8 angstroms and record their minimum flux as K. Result 14.7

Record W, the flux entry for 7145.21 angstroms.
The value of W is 12.2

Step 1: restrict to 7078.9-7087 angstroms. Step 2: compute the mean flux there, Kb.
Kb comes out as 16.7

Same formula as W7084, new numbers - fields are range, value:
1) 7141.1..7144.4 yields 12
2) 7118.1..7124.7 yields 15.7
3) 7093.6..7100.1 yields 12.5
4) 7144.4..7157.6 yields 11.2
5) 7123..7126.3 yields 9.83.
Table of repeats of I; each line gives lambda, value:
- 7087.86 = 10.6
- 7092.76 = 13.9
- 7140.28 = 11.7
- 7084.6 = 17.2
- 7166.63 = 13.1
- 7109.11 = 15.8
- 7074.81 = 17.5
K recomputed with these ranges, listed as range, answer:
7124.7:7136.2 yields 8.7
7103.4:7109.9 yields 14.5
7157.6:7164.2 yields 12.6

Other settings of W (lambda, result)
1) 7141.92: 12.6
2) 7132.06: 11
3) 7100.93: 13.9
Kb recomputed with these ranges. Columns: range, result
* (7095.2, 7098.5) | 13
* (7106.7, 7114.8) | 15.7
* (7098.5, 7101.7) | 14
